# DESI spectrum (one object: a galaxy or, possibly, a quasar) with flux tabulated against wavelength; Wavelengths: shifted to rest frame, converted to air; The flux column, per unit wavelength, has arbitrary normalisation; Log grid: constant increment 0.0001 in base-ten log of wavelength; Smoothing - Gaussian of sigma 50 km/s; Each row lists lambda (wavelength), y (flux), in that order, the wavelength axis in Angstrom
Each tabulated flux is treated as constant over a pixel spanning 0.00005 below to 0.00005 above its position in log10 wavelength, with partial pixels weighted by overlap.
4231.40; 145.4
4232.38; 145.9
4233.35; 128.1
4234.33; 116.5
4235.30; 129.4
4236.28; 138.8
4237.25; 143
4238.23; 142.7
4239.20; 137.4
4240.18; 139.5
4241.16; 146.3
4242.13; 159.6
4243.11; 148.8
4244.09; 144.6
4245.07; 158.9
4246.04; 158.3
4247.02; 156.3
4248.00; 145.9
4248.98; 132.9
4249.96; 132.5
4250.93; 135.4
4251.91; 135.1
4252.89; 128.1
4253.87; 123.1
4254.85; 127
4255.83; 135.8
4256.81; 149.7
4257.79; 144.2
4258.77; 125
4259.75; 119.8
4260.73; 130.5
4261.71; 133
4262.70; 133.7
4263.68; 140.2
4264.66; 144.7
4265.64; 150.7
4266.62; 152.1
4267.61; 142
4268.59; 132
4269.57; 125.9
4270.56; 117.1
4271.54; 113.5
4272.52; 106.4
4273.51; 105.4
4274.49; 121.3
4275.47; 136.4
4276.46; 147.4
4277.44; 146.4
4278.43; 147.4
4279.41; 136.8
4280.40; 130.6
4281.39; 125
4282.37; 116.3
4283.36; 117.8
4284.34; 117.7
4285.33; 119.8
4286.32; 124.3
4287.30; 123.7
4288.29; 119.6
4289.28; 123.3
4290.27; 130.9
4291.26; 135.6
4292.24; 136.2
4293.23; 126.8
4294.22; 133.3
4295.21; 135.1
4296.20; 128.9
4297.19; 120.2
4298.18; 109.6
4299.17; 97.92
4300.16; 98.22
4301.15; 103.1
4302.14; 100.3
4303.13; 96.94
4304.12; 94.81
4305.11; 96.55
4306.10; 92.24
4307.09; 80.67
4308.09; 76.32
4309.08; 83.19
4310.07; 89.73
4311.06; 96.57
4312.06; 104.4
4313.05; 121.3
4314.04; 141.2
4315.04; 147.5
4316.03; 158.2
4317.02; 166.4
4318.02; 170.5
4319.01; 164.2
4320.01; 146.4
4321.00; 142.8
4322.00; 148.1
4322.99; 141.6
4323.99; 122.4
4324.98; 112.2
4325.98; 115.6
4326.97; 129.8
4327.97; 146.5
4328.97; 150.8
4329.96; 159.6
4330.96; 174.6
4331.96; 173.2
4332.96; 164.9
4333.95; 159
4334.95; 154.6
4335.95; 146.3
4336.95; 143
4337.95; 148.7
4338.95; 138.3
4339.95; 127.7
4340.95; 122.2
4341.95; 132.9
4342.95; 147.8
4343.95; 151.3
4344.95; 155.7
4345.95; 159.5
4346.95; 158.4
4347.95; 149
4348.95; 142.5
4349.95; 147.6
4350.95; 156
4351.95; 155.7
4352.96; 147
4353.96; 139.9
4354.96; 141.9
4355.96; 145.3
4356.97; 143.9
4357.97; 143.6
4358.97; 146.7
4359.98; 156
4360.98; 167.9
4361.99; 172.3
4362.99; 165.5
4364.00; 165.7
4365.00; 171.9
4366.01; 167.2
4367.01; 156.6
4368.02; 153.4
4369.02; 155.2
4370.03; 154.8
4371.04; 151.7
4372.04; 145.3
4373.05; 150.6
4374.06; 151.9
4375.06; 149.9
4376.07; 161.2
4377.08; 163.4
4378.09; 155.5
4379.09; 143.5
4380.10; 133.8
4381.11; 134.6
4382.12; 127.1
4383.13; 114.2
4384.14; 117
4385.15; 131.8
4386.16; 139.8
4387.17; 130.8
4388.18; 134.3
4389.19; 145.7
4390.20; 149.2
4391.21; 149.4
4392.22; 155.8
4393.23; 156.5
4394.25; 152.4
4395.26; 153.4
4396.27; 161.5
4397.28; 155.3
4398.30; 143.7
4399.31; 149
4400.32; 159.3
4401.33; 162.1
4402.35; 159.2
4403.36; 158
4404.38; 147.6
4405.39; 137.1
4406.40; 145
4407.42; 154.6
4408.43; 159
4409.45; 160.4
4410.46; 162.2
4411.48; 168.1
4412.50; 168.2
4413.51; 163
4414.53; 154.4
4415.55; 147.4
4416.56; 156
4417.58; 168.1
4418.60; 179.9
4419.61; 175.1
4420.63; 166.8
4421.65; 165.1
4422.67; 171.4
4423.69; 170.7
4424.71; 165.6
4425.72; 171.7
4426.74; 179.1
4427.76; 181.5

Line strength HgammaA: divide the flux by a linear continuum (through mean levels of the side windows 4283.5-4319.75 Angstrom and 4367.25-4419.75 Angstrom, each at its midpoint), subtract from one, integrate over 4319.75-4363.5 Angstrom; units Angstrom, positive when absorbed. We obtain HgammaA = -4.9 Angstrom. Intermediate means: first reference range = 119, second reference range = 151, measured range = 148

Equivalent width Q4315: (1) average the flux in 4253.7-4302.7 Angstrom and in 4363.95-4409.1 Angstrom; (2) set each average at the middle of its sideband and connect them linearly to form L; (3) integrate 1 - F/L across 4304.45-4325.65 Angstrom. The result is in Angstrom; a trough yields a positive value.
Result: 1.8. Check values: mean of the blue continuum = 127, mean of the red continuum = 149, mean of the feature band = 124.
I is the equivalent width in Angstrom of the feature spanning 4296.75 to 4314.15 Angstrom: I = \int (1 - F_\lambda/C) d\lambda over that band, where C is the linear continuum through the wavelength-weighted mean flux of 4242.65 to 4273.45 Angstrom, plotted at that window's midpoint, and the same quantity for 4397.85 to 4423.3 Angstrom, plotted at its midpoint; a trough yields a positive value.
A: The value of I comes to 5.3 Angstrom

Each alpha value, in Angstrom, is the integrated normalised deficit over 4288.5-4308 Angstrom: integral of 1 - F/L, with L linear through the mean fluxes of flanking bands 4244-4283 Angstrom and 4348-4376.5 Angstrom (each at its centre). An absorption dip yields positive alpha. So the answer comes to 4.0 Angstrom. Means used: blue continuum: 135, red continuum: 154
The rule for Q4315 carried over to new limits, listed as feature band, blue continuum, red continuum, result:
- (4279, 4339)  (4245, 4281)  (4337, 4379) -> 6.3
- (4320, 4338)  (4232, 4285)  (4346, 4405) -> -0.3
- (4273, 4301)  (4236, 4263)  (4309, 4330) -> 2.5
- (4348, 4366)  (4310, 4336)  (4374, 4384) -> -1.4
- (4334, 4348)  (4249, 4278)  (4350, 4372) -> 0.4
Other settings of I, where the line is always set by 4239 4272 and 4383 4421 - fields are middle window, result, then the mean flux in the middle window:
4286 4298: 1.2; 128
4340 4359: 0.2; 146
